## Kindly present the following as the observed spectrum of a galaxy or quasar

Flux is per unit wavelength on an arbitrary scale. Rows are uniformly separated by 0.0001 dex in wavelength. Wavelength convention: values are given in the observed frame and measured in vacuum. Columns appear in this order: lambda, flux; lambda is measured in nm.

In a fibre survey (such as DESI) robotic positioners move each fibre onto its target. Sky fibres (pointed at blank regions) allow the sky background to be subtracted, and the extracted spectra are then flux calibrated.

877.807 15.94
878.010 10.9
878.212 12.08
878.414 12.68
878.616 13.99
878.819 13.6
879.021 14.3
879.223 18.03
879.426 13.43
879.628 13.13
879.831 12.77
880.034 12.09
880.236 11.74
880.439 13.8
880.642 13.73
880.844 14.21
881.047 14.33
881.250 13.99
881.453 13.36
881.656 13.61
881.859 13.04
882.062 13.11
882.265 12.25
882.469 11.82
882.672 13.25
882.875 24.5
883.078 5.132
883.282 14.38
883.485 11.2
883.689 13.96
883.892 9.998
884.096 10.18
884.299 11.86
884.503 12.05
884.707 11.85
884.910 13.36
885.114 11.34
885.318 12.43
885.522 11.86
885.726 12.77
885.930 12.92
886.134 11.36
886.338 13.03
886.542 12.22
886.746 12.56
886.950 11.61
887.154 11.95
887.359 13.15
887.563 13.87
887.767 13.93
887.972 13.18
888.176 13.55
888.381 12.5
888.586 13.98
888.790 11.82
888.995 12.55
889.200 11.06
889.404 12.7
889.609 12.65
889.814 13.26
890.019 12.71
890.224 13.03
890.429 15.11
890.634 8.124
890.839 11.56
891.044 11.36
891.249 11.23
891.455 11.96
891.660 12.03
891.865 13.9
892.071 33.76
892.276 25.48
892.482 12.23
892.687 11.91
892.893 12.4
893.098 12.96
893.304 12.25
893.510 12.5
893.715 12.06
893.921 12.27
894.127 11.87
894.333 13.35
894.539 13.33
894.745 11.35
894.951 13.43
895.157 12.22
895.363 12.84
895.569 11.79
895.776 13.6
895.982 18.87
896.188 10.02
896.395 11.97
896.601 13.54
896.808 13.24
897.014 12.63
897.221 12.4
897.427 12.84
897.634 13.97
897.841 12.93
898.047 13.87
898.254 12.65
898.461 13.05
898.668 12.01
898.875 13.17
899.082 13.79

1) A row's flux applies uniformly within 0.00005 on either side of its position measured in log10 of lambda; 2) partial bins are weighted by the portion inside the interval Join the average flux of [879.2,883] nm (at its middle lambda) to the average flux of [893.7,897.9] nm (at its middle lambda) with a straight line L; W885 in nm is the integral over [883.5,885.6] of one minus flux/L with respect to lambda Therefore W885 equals 0.27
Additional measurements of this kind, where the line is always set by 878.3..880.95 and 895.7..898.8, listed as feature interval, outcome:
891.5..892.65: -0.46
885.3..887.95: 0.17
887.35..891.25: 0.23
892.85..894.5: 0.10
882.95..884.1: 0.20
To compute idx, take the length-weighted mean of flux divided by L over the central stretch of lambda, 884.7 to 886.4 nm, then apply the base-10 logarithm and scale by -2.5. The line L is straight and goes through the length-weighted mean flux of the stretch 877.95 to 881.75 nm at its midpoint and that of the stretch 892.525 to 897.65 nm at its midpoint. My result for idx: 0.07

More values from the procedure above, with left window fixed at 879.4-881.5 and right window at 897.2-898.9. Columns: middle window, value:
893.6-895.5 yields 0.047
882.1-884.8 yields 0.064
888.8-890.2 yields 0.058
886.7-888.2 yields 0.019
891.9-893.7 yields -0.240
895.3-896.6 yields -0.014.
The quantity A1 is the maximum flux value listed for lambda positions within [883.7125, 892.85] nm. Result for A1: 33.76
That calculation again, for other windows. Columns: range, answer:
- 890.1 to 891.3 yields 15.11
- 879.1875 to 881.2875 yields 18.03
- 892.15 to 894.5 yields 25.48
